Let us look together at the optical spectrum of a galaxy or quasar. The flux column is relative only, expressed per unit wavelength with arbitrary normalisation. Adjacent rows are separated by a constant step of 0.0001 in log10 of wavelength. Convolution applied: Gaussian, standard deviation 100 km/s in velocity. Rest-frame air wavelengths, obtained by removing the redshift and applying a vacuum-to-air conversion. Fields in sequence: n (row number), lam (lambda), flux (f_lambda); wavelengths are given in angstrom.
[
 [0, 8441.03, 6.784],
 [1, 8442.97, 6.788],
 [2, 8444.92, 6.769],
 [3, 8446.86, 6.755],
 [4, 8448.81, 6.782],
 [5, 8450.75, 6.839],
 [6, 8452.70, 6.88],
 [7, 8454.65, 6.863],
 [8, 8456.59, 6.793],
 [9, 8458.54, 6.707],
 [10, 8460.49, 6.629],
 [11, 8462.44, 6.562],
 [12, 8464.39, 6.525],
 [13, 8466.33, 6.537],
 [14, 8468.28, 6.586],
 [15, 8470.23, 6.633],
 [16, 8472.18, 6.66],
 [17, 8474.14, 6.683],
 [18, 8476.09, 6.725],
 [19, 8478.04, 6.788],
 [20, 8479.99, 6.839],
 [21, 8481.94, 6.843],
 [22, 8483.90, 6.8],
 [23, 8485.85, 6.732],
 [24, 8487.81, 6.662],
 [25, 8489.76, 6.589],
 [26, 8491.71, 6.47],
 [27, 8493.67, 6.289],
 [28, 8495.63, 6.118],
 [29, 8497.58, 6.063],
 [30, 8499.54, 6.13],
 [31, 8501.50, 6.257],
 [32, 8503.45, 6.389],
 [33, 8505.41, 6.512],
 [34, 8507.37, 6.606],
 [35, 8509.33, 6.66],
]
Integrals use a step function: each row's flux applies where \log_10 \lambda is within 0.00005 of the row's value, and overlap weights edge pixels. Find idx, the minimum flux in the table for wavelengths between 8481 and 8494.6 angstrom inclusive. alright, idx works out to 6.289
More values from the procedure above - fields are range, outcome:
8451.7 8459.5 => 6.707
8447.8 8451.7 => 6.782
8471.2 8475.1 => 6.66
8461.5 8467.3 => 6.525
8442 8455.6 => 6.755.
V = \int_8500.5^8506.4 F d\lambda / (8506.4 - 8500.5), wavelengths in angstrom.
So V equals 6.39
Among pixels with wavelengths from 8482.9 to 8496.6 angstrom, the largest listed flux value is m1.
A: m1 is 6.8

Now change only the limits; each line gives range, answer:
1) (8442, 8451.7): 6.839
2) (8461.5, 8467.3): 6.562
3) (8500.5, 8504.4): 6.389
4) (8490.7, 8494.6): 6.47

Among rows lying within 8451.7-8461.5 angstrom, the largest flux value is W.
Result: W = 6.88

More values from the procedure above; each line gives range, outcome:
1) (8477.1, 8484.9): 6.843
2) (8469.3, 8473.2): 6.66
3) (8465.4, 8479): 6.788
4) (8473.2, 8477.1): 6.725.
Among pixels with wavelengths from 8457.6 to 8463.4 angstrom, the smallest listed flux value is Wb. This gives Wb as 6.562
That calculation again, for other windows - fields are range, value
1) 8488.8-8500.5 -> 6.063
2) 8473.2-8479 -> 6.683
